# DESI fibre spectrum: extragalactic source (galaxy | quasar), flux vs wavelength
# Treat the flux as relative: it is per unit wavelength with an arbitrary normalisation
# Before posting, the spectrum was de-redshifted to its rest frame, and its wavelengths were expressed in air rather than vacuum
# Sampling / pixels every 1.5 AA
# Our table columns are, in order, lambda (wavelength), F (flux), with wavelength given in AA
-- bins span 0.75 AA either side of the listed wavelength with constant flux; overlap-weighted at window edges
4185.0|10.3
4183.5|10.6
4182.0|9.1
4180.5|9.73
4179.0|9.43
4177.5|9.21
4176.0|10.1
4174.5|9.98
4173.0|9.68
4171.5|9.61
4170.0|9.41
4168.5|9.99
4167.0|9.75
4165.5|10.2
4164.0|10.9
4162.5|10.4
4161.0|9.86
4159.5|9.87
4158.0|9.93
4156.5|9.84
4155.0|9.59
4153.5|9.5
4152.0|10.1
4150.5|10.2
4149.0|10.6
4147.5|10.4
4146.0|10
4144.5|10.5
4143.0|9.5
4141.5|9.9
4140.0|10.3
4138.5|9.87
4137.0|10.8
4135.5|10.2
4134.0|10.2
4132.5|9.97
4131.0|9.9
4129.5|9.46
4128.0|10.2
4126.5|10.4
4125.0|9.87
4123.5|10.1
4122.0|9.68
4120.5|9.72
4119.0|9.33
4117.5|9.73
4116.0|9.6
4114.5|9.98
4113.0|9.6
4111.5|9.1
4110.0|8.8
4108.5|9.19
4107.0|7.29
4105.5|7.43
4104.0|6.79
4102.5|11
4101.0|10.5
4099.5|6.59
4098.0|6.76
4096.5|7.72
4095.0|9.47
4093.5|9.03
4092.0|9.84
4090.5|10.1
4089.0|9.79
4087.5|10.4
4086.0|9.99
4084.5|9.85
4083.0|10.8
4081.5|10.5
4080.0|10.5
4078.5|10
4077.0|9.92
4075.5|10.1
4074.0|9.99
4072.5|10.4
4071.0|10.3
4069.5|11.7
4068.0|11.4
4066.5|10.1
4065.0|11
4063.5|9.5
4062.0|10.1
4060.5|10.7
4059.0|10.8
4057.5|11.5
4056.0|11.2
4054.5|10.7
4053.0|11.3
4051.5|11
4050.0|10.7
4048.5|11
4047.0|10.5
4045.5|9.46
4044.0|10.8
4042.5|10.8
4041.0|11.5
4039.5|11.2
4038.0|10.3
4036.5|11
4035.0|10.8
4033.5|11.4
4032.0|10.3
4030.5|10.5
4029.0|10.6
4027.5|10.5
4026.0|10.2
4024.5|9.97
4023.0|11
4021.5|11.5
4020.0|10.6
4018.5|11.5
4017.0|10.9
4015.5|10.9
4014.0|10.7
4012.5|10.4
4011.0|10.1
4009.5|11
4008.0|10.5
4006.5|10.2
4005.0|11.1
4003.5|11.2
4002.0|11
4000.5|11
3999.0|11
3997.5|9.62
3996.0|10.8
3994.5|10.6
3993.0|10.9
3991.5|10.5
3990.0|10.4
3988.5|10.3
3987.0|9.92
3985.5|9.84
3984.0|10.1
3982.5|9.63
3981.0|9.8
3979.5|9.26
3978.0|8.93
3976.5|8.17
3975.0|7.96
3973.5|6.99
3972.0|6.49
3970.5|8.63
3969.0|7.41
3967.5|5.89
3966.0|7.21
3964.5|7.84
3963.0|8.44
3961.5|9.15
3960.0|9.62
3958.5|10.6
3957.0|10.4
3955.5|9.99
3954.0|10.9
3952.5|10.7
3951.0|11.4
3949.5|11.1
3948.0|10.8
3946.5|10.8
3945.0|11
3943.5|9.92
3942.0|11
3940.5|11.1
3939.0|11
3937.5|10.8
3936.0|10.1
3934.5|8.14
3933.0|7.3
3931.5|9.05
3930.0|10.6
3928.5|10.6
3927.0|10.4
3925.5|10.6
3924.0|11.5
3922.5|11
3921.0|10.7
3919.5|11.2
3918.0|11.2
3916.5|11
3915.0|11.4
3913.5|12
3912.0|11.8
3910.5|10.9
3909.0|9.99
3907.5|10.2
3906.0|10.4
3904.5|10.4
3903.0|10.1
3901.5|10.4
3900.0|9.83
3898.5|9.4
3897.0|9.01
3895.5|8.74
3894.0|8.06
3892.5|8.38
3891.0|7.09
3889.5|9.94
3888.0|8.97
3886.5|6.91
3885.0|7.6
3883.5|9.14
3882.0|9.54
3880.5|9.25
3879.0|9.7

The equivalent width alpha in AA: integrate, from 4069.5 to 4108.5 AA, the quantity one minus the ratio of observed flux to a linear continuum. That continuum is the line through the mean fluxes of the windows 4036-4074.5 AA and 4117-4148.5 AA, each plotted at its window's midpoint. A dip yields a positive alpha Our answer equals 3.68 AA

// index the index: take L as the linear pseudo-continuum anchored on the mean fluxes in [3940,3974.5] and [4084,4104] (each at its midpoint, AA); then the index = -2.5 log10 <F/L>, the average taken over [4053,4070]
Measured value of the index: -0.17 mag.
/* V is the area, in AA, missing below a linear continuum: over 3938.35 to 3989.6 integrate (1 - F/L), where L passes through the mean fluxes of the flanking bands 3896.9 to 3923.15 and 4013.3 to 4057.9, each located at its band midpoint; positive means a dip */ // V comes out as 5.9 AA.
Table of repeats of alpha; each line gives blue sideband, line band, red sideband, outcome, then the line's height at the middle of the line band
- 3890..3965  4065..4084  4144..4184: -0.88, 10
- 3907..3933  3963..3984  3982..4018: 4.94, 10.6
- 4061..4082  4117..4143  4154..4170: 0.44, 10.1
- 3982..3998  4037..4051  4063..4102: -0.95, 10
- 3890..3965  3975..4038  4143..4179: -2.03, 10.1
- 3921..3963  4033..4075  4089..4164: -3.71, 9.87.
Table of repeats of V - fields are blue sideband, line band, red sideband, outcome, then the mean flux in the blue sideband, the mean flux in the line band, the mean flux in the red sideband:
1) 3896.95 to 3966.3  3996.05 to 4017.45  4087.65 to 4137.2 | -1.7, 10.3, 10.7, 9.33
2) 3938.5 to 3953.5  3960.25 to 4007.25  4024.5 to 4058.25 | 6.4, 10.9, 9.37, 10.8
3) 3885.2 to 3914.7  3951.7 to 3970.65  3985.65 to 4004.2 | 2.3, 9.6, 9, 10.6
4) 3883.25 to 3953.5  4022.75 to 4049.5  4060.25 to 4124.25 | -2.4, 10.1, 10.7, 9.63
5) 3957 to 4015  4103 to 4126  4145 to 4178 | 1.7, 9.57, 9.12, 9.97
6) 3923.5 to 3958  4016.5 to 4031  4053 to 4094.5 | -0.5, 10.4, 10.7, 10.4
